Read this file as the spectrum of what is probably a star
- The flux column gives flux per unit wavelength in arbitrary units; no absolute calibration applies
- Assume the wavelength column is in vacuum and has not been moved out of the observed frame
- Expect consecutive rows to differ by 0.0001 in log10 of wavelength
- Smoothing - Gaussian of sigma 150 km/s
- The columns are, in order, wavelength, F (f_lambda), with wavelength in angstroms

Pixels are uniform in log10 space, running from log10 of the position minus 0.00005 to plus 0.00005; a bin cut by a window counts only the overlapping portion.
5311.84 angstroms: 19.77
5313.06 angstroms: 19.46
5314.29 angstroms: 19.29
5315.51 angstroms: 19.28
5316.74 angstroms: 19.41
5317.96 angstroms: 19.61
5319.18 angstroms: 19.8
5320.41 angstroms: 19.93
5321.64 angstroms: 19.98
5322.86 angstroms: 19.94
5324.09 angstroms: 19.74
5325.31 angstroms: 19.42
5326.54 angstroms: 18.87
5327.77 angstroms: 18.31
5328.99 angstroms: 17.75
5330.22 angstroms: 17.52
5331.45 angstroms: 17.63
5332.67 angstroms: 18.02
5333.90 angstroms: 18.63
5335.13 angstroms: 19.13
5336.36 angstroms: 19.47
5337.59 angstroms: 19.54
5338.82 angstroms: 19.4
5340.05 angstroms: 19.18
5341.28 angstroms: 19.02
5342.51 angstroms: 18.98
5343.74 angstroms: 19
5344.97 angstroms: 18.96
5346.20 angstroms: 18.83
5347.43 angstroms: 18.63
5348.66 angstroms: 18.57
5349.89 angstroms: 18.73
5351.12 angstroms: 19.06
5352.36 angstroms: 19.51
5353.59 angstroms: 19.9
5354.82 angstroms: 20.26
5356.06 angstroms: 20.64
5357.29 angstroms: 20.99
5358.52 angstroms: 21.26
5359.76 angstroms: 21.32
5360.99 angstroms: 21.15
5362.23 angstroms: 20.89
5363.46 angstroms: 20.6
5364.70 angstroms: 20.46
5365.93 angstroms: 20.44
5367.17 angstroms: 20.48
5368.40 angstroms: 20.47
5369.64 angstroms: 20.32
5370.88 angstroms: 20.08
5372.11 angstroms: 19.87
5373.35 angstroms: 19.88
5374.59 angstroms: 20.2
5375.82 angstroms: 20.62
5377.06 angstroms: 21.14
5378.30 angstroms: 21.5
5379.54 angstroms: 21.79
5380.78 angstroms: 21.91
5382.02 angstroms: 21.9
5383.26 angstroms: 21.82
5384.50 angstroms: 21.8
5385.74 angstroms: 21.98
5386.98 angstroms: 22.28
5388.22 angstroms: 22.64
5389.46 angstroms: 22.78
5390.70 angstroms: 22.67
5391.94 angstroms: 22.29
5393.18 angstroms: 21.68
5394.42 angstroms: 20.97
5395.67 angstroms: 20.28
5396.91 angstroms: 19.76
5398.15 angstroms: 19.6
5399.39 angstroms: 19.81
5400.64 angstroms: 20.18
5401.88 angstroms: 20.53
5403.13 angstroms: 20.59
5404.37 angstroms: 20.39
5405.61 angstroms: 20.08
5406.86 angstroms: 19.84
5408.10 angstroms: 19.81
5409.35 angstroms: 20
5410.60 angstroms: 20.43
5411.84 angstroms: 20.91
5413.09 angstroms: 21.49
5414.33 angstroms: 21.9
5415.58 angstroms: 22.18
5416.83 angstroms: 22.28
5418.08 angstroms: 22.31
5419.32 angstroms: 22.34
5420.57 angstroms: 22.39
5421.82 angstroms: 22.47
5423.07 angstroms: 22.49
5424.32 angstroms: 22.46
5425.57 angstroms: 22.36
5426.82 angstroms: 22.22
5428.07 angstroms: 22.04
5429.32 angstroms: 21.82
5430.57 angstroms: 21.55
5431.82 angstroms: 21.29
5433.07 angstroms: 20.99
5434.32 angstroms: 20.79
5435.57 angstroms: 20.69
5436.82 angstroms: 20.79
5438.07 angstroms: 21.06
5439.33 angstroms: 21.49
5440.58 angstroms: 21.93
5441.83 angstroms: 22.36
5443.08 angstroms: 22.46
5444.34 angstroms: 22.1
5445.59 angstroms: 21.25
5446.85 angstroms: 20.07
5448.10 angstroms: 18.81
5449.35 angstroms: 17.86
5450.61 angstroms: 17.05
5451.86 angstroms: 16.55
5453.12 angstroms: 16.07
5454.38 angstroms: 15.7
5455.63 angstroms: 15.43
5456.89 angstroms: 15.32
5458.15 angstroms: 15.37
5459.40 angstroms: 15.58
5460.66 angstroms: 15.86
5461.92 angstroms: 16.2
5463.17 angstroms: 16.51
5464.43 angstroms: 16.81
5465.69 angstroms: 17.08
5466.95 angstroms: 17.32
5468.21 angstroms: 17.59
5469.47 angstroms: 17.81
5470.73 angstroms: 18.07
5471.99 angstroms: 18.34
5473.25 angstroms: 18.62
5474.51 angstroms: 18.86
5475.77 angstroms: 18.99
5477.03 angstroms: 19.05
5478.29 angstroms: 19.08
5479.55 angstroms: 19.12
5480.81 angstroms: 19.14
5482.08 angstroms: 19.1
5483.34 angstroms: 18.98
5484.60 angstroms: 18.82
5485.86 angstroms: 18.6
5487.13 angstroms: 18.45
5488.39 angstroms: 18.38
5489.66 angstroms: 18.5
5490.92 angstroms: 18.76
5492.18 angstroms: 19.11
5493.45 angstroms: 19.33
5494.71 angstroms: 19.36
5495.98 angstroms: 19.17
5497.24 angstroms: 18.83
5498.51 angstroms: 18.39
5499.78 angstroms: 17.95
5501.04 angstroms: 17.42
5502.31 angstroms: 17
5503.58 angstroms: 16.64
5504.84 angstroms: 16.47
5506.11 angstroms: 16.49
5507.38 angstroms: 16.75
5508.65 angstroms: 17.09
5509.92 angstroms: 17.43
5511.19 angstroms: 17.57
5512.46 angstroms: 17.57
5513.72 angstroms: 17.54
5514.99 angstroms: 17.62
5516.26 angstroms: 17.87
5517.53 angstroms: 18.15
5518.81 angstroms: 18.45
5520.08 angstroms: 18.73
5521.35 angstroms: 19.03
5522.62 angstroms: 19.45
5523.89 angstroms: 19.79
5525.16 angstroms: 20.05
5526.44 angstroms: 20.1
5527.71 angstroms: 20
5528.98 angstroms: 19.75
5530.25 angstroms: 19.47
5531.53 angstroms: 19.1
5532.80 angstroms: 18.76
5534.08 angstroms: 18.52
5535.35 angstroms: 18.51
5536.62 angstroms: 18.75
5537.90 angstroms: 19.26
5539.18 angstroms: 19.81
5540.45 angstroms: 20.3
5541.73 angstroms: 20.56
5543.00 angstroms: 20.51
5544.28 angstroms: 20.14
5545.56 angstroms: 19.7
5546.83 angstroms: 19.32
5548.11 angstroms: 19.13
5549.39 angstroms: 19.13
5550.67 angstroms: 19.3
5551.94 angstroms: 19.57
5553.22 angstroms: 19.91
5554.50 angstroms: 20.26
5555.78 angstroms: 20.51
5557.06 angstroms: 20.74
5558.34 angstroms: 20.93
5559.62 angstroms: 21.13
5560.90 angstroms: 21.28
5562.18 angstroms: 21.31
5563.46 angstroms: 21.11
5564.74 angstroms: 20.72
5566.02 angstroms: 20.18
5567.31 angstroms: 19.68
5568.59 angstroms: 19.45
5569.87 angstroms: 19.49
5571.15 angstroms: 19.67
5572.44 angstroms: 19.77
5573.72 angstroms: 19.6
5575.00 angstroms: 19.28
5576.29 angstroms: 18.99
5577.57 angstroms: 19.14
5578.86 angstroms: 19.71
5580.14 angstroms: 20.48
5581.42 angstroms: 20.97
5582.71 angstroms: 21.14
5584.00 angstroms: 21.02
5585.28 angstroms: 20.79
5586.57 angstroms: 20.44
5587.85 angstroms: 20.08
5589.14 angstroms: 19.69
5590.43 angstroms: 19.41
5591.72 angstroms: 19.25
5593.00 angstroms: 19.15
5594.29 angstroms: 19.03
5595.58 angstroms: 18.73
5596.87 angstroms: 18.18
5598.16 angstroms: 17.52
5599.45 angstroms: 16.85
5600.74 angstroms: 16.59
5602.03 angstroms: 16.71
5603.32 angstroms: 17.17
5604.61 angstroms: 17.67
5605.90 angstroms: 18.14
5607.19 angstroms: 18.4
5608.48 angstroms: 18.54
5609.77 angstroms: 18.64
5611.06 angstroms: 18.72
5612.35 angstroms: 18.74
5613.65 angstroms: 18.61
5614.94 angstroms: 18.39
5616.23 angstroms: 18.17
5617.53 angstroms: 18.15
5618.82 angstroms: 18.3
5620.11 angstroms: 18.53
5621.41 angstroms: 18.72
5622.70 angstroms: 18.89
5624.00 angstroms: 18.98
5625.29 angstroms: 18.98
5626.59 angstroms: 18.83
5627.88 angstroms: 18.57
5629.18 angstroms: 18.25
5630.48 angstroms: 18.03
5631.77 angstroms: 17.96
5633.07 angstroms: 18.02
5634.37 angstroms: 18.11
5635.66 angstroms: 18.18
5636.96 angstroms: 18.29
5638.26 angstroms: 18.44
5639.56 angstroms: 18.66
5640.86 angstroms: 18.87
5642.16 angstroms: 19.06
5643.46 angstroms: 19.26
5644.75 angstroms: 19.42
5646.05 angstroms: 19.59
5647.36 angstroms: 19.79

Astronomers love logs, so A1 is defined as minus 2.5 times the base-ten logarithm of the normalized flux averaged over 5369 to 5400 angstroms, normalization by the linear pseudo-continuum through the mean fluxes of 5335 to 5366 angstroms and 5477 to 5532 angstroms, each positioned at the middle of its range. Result -0.09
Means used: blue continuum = 19.8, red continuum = 18.5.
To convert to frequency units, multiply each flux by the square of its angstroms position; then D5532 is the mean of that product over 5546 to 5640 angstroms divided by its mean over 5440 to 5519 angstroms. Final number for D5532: 1.10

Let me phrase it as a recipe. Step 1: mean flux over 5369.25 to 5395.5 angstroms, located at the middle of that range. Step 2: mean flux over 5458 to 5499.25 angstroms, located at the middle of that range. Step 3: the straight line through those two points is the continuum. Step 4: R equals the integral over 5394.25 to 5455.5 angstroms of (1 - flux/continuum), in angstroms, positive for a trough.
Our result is -2.05 angstroms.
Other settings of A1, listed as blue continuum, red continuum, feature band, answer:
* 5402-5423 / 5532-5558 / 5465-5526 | 0.11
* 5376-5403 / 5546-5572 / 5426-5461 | 0.08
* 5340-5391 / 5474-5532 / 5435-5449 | -0.09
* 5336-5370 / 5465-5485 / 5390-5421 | -0.09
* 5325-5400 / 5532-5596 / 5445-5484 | 0.14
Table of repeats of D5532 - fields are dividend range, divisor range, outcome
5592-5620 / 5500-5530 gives 1.03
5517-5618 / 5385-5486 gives 1.02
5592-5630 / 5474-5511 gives 1.04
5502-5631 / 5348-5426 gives 0.97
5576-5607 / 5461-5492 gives 1.09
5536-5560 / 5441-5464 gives 1.16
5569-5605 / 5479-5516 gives 1.09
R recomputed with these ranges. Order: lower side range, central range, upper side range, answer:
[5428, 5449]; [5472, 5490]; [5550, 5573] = 1.8 angstroms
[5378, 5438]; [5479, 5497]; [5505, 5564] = 1.0 angstroms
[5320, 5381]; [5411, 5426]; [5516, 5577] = -1.8 angstroms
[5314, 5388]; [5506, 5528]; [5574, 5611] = 1.1 angstroms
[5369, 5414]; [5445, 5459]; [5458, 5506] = 1.3 angstroms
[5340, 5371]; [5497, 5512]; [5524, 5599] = 1.9 angstroms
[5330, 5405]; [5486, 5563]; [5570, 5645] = 1.4 angstroms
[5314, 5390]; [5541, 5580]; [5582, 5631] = -2.2 angstroms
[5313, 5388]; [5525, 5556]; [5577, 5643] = -0.9 angstroms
